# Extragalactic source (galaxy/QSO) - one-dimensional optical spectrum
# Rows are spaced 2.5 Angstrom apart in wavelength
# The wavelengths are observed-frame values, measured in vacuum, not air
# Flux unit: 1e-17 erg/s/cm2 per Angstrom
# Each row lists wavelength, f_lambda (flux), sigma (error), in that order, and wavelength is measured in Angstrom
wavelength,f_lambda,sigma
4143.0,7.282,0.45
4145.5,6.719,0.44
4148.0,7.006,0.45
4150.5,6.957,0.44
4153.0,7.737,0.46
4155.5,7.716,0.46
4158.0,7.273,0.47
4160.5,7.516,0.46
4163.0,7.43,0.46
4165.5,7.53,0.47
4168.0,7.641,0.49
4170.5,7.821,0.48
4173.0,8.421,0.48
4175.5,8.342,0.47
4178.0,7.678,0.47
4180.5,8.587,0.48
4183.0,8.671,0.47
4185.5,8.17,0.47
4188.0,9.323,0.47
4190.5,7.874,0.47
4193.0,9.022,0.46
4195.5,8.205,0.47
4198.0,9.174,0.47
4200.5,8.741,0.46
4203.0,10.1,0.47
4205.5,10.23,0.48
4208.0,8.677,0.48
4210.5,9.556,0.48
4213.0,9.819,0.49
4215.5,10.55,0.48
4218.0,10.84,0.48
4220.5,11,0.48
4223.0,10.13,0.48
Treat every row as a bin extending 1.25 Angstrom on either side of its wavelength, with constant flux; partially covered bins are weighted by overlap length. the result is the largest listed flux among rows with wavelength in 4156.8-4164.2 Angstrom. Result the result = 7.516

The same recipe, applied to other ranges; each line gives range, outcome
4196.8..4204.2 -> 10.1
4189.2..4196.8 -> 9.022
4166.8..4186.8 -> 8.671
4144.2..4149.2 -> 7.006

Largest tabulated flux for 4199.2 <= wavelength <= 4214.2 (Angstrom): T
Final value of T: 10.23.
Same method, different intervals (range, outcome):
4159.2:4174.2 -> 8.421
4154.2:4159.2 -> 7.716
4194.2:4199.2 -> 9.174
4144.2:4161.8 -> 7.737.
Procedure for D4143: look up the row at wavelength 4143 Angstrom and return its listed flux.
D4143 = 7.282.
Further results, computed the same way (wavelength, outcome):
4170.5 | 7.821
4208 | 8.677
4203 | 10.1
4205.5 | 10.23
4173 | 8.421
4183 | 8.671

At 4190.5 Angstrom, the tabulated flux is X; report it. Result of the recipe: 7.874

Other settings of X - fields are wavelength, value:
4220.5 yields 11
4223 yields 10.13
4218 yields 10.84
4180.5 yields 8.587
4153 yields 7.737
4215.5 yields 10.55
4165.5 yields 7.53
